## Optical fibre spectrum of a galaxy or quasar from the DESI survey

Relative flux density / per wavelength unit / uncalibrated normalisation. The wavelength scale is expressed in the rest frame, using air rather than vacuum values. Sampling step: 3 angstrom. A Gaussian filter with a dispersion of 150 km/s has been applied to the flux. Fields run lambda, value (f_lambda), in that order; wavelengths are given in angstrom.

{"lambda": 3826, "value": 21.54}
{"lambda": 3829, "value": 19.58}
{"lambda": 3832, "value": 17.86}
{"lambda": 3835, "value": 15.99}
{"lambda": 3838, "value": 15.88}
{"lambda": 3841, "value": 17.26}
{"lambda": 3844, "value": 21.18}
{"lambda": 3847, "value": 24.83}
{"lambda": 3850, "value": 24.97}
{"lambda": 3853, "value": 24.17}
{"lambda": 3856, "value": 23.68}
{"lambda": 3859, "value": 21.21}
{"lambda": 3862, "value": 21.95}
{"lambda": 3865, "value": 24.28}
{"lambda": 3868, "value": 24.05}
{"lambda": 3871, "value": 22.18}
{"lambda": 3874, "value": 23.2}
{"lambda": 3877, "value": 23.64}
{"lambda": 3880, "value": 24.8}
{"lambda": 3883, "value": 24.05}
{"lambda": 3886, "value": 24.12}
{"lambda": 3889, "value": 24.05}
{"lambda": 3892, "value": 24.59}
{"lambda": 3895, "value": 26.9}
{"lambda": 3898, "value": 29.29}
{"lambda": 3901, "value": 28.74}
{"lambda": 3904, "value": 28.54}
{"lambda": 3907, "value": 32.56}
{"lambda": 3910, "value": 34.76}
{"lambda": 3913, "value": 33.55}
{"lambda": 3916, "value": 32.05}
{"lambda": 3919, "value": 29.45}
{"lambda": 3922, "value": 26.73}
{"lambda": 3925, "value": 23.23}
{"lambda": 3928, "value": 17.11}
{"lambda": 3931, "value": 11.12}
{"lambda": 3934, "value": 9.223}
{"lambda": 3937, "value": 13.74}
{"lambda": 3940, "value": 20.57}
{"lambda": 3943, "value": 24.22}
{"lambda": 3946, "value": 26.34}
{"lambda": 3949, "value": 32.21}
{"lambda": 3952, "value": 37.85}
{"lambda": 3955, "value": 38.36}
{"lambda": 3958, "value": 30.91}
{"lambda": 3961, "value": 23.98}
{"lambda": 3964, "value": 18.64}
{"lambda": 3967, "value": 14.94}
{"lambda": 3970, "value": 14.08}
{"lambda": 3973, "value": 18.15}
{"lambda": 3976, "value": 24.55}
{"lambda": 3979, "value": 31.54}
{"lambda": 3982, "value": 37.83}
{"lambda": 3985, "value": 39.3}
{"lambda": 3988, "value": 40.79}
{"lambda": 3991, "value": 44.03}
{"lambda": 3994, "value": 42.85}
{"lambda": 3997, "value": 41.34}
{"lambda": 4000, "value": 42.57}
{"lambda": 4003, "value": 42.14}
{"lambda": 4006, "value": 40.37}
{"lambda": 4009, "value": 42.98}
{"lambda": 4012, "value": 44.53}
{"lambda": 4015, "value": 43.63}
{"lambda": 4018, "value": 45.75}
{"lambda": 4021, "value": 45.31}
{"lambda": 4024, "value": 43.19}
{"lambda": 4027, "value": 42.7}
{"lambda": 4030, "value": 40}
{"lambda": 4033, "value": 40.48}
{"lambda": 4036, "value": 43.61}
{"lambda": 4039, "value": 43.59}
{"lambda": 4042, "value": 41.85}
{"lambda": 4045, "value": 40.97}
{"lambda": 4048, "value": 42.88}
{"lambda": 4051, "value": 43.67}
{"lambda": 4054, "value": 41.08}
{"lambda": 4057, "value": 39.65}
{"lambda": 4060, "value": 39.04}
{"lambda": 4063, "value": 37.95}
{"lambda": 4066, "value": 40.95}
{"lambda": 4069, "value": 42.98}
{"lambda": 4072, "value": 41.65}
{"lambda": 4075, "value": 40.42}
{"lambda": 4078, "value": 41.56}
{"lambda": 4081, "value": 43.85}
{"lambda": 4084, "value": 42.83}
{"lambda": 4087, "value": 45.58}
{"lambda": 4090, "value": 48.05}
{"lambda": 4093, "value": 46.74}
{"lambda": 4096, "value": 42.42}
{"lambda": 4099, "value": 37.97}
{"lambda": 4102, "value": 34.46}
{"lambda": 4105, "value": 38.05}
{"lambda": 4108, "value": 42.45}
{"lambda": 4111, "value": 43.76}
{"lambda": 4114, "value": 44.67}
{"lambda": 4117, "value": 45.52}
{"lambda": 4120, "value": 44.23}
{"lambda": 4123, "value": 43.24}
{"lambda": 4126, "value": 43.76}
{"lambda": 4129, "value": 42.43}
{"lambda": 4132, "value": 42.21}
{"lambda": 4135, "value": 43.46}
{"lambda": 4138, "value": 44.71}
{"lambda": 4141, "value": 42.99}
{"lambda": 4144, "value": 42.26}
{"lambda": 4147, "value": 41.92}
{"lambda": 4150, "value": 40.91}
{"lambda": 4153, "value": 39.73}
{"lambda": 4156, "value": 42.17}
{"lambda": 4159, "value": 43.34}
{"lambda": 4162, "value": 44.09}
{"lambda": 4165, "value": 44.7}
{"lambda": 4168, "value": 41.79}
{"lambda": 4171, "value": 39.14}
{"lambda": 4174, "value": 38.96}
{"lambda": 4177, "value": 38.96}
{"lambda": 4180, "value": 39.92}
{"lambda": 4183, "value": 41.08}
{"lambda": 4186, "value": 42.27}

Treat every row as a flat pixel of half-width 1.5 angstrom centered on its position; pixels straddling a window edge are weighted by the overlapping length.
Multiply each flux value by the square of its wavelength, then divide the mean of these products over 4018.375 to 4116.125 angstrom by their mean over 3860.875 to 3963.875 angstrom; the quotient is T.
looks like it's 1.8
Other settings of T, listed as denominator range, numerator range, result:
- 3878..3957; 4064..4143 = 1.80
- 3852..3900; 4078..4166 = 2.00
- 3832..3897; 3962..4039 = 1.76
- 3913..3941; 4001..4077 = 2.11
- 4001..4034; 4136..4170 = 1.06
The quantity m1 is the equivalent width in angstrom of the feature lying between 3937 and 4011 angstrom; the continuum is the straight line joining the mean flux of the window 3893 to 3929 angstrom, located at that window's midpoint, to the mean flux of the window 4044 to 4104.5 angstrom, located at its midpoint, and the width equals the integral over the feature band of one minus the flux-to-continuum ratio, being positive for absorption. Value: 4.7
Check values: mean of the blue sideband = 28.7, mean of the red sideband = 41.7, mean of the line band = 31.8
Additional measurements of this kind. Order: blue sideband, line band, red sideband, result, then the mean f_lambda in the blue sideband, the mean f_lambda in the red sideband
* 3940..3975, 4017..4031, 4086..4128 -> -4.4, 25.2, 42.9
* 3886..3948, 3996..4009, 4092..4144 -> -3.8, 24.9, 42.5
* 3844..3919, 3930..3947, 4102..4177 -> 7.0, 26.1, 42.3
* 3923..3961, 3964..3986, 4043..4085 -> 3.0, 23.8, 41.4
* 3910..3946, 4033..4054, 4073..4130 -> -3.8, 22.6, 42.7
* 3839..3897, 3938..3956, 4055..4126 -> 0.5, 23.4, 42.1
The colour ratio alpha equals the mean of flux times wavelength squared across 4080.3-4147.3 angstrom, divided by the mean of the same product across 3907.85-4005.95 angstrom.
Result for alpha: 1.6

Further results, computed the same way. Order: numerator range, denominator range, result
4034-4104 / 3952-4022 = 1.24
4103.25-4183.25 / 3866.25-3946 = 1.94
